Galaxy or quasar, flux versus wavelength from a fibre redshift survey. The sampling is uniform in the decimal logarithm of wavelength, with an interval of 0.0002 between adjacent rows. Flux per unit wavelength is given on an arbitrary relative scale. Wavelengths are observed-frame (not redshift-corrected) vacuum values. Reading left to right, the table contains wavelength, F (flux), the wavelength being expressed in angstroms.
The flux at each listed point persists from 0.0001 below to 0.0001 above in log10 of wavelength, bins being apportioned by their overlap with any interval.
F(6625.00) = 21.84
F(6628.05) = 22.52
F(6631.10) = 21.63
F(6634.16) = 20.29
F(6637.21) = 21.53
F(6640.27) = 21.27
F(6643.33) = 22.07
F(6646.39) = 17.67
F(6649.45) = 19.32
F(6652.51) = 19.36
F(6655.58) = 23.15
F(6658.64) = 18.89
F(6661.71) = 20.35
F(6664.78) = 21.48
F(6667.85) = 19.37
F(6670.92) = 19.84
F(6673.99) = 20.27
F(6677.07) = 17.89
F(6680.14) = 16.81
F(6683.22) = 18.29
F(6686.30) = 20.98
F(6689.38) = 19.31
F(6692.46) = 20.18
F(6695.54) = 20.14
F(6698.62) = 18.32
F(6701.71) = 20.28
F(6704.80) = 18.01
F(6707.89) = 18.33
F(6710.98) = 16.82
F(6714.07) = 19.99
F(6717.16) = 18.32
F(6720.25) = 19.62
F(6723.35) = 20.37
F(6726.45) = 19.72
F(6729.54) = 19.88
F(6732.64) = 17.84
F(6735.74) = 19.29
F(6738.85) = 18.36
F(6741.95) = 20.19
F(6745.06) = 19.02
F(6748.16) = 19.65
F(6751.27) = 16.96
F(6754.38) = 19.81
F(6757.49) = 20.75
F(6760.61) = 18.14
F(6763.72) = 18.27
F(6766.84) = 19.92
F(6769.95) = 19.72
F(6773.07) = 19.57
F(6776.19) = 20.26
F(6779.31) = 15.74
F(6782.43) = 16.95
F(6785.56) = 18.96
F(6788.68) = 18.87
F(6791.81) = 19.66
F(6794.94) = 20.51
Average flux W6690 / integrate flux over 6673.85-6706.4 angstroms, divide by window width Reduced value 19.1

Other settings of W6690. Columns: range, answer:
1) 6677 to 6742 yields 19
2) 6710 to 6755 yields 19.1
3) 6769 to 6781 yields 18.8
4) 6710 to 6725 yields 19.1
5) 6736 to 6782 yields 19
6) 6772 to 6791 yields 18.4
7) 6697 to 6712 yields 18.4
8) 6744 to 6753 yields 18.6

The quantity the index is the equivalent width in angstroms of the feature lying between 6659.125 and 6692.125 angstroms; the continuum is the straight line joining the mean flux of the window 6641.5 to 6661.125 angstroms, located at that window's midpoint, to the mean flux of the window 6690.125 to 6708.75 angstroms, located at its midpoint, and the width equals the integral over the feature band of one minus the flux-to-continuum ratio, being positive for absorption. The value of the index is 0.3 angstroms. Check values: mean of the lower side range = 20.1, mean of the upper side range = 19.2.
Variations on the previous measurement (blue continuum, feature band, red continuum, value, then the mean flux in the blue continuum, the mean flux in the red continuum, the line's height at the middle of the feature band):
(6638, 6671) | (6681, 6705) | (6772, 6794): 0.4 angstroms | 20.3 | 18.6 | 19.8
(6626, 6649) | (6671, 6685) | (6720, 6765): 1.2 angstroms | 20.9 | 19.2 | 20.3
